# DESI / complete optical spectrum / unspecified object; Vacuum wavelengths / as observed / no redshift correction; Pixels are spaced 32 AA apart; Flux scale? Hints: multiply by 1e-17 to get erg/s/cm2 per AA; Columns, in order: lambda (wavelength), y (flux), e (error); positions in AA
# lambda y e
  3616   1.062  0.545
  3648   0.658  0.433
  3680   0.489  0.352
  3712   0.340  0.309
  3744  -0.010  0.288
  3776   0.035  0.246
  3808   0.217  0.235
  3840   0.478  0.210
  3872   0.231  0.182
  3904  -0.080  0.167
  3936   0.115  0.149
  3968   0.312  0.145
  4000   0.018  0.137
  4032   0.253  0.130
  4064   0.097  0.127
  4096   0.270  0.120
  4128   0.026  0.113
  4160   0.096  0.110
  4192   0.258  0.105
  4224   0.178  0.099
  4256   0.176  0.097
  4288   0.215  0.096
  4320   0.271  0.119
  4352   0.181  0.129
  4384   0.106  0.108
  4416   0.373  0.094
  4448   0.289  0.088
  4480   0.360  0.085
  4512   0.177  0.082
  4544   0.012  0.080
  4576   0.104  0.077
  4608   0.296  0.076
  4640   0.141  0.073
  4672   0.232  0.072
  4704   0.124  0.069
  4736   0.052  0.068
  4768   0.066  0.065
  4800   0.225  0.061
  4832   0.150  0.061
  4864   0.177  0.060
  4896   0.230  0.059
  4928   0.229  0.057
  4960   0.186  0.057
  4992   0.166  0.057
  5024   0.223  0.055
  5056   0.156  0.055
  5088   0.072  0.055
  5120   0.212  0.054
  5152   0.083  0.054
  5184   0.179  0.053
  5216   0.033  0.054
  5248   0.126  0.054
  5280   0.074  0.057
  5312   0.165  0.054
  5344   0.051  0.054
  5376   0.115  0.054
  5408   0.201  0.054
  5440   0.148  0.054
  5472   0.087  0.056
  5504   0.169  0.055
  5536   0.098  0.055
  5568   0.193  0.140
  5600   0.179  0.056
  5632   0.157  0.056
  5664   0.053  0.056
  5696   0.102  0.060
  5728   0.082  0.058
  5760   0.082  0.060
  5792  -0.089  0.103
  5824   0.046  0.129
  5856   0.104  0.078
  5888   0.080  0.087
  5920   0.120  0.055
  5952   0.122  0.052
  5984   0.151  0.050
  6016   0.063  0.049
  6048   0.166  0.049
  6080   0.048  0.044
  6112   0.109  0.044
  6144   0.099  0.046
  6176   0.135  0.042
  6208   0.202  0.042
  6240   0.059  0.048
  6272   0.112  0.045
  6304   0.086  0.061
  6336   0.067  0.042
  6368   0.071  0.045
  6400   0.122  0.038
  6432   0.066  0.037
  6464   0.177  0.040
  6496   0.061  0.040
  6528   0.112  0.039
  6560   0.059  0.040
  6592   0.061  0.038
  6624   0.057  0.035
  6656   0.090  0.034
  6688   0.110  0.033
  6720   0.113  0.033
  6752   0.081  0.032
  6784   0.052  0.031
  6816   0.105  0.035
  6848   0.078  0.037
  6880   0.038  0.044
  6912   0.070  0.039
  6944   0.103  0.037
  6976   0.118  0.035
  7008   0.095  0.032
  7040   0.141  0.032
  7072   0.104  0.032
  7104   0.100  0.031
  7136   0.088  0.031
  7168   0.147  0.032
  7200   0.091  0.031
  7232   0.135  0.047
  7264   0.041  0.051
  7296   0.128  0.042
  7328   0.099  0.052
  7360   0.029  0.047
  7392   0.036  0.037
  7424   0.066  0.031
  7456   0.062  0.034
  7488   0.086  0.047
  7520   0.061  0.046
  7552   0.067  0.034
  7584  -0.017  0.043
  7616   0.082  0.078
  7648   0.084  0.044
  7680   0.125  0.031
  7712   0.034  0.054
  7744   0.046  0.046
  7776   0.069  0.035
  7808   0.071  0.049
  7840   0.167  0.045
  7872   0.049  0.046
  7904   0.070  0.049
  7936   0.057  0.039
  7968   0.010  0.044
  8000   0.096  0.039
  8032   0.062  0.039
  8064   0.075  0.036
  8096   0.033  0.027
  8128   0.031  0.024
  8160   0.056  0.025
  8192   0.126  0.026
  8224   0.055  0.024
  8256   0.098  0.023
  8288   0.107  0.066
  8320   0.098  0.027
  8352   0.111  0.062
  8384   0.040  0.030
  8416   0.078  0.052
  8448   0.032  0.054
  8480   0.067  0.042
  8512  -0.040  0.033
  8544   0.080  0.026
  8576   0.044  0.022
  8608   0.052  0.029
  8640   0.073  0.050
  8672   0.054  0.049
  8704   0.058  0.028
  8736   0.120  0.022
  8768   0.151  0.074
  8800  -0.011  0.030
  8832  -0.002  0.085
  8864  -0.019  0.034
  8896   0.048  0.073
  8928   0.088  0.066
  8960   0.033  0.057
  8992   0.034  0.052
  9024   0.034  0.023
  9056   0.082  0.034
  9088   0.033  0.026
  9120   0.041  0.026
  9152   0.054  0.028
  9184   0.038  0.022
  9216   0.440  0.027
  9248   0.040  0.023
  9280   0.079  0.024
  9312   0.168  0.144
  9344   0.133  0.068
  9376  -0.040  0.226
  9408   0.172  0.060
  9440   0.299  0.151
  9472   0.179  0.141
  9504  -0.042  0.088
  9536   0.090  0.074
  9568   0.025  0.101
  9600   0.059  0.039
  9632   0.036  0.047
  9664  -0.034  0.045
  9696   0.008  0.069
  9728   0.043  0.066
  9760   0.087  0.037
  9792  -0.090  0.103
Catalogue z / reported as 1.470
